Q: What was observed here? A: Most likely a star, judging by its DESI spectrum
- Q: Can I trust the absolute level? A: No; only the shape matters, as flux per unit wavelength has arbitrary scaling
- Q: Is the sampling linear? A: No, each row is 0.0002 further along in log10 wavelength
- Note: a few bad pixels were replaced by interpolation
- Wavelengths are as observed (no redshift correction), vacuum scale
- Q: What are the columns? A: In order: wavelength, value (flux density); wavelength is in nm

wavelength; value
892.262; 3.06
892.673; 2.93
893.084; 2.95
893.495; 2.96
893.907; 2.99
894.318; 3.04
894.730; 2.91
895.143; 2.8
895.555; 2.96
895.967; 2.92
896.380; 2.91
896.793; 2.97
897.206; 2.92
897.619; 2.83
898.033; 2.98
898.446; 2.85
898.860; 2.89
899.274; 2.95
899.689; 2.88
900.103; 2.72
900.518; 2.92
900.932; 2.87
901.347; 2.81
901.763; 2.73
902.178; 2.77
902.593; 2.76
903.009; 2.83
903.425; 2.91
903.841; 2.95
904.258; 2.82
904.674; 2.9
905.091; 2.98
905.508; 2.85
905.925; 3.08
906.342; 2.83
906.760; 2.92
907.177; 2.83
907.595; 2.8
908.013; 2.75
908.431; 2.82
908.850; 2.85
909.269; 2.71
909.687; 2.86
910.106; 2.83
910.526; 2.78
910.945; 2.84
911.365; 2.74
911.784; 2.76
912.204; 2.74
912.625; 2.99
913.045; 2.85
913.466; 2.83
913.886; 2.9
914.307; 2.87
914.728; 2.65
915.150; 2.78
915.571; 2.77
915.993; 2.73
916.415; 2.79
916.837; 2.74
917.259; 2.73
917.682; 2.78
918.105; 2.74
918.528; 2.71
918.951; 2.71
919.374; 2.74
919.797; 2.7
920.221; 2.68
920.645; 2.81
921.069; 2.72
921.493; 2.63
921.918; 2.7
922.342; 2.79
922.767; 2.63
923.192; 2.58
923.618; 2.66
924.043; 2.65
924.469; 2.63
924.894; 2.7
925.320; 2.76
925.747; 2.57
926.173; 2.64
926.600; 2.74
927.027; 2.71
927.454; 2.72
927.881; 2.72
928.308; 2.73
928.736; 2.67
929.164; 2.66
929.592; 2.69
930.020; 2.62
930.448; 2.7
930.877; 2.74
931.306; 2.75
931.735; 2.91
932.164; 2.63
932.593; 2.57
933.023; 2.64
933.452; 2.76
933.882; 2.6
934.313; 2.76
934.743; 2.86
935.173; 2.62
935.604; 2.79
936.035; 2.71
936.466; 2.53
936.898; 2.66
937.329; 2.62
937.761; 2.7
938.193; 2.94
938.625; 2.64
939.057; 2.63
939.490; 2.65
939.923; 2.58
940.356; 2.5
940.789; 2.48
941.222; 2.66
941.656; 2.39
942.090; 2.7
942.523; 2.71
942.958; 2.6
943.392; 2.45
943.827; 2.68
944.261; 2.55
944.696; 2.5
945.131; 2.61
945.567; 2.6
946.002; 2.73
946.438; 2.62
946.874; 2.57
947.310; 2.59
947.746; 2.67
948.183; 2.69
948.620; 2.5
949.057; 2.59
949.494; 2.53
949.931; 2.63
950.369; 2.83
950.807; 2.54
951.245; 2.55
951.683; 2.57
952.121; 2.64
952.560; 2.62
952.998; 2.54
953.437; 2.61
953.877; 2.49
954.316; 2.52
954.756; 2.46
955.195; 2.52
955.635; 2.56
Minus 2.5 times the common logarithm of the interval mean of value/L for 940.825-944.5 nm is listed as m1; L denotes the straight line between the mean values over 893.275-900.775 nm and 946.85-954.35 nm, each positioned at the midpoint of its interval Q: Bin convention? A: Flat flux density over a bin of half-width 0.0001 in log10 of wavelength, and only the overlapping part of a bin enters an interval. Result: 0.02 mag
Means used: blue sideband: 2.91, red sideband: 2.6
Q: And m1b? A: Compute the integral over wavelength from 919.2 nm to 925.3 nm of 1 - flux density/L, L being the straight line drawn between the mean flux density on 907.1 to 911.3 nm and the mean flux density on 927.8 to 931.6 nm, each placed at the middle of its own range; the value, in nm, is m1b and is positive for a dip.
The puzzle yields 0.11 nm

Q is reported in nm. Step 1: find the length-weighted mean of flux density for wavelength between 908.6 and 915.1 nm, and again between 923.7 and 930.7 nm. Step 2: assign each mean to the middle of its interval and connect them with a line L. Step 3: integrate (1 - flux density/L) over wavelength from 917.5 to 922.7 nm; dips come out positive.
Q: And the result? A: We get 0.04 nm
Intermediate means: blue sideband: 2.81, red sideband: 2.68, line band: 2.72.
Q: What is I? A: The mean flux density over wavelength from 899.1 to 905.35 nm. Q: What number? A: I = 2.85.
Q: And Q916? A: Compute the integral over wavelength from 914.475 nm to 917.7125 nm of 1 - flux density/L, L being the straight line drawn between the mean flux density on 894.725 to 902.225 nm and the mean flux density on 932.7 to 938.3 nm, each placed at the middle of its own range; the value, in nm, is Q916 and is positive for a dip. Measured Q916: 0.05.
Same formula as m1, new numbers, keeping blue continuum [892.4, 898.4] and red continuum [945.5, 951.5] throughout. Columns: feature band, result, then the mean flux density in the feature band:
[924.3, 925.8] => 0.03 mag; 2.68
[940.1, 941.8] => 0.06 mag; 2.51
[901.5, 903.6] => 0.04 mag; 2.8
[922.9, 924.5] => 0.05 mag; 2.63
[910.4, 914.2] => 0.00 mag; 2.83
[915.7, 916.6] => 0.02 mag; 2.76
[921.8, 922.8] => 0.02 mag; 2.72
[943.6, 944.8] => 0.02 mag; 2.58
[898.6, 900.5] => 0.02 mag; 2.86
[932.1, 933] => 0.04 mag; 2.6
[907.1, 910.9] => 0.02 mag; 2.8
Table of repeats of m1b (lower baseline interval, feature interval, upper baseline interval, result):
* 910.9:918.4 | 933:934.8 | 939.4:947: -0.047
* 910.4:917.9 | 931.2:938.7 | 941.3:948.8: -0.122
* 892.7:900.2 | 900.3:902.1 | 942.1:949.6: 0.037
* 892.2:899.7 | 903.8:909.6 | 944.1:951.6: 0.005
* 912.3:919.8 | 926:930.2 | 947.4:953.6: 0.044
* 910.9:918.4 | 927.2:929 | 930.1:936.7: 0.012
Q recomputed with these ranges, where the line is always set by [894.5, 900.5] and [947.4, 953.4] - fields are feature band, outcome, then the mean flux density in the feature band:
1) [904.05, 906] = -0.04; 2.92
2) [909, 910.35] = 0.01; 2.8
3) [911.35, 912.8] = 0.00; 2.81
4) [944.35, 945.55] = 0.03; 2.56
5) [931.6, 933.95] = 0.02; 2.68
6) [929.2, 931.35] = 0.02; 2.69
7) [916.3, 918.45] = 0.03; 2.75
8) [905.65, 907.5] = -0.04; 2.91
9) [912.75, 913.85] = -0.02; 2.86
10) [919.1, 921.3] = 0.03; 2.73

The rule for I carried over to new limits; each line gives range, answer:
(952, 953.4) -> 2.6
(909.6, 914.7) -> 2.83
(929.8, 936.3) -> 2.71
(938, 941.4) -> 2.63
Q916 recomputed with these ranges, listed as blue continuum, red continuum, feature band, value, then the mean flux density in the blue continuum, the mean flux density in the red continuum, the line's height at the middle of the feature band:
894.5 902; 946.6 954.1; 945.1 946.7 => -0.01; 2.88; 2.6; 2.62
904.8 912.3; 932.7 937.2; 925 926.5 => 0.04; 2.83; 2.69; 2.74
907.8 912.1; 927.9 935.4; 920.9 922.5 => 0.02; 2.79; 2.7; 2.74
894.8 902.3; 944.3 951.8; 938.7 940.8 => 0.05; 2.87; 2.61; 2.65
